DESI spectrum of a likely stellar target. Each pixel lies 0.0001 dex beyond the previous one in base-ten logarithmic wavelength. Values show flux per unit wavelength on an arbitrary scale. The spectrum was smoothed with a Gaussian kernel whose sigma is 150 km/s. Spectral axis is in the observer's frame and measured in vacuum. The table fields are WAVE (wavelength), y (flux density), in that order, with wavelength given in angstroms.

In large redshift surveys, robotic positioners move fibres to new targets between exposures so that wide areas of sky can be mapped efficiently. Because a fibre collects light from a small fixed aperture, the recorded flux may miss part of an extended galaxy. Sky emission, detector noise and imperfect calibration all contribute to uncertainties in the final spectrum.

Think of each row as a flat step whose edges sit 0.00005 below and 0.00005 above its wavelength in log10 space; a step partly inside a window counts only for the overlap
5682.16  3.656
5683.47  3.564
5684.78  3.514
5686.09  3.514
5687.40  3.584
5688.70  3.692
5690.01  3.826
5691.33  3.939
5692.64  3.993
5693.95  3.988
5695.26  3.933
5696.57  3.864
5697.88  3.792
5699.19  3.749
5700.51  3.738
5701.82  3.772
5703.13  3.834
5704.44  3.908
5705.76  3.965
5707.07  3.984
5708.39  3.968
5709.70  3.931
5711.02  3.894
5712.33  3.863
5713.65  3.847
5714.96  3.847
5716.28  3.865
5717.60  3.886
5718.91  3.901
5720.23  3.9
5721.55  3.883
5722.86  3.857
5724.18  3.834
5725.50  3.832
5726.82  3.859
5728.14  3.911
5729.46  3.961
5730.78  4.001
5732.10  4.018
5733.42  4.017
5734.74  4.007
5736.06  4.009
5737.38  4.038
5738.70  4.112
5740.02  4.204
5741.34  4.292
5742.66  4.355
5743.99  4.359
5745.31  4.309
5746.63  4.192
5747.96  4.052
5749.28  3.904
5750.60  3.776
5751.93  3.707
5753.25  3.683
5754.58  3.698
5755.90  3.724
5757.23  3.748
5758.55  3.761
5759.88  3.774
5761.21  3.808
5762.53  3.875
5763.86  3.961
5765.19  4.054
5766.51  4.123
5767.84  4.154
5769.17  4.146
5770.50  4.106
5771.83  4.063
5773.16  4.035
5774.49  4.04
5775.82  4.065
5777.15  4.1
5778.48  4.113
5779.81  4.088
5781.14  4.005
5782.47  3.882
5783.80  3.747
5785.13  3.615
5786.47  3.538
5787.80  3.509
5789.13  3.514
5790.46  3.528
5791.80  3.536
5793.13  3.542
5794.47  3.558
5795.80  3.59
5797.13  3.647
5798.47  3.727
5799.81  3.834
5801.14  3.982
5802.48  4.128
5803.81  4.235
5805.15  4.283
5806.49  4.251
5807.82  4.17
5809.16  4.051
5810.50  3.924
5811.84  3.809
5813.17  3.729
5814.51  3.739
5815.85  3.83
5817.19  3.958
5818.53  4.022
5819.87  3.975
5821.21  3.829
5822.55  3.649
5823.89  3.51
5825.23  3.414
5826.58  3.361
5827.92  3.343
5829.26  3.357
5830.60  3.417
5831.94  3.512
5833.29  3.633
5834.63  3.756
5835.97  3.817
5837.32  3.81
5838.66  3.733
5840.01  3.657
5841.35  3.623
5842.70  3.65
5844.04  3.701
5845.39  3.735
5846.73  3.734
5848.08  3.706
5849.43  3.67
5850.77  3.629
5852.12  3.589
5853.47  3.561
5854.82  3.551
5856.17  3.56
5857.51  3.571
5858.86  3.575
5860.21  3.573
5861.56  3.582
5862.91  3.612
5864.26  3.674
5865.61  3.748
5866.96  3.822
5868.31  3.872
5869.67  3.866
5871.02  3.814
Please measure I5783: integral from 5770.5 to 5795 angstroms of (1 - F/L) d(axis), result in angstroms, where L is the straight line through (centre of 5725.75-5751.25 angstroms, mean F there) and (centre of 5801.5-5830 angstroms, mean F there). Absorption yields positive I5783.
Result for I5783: 0.8 angstroms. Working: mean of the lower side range 4.07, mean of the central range 3.81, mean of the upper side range 3.84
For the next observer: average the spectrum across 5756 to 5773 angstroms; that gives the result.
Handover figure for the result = 3.96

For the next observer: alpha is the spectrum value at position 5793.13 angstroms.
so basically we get 3.542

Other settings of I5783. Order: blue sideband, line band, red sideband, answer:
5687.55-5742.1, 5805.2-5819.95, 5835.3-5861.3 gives -0.9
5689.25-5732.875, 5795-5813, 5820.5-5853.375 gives -1.3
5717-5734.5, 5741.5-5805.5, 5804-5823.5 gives 0.5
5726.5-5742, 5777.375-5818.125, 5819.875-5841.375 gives -1.0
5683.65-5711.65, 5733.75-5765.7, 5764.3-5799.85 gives -1.1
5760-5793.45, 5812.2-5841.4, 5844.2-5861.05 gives 0.3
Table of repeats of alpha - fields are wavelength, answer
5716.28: 3.865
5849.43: 3.67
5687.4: 3.584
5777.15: 4.1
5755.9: 3.724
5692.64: 3.993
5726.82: 3.859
